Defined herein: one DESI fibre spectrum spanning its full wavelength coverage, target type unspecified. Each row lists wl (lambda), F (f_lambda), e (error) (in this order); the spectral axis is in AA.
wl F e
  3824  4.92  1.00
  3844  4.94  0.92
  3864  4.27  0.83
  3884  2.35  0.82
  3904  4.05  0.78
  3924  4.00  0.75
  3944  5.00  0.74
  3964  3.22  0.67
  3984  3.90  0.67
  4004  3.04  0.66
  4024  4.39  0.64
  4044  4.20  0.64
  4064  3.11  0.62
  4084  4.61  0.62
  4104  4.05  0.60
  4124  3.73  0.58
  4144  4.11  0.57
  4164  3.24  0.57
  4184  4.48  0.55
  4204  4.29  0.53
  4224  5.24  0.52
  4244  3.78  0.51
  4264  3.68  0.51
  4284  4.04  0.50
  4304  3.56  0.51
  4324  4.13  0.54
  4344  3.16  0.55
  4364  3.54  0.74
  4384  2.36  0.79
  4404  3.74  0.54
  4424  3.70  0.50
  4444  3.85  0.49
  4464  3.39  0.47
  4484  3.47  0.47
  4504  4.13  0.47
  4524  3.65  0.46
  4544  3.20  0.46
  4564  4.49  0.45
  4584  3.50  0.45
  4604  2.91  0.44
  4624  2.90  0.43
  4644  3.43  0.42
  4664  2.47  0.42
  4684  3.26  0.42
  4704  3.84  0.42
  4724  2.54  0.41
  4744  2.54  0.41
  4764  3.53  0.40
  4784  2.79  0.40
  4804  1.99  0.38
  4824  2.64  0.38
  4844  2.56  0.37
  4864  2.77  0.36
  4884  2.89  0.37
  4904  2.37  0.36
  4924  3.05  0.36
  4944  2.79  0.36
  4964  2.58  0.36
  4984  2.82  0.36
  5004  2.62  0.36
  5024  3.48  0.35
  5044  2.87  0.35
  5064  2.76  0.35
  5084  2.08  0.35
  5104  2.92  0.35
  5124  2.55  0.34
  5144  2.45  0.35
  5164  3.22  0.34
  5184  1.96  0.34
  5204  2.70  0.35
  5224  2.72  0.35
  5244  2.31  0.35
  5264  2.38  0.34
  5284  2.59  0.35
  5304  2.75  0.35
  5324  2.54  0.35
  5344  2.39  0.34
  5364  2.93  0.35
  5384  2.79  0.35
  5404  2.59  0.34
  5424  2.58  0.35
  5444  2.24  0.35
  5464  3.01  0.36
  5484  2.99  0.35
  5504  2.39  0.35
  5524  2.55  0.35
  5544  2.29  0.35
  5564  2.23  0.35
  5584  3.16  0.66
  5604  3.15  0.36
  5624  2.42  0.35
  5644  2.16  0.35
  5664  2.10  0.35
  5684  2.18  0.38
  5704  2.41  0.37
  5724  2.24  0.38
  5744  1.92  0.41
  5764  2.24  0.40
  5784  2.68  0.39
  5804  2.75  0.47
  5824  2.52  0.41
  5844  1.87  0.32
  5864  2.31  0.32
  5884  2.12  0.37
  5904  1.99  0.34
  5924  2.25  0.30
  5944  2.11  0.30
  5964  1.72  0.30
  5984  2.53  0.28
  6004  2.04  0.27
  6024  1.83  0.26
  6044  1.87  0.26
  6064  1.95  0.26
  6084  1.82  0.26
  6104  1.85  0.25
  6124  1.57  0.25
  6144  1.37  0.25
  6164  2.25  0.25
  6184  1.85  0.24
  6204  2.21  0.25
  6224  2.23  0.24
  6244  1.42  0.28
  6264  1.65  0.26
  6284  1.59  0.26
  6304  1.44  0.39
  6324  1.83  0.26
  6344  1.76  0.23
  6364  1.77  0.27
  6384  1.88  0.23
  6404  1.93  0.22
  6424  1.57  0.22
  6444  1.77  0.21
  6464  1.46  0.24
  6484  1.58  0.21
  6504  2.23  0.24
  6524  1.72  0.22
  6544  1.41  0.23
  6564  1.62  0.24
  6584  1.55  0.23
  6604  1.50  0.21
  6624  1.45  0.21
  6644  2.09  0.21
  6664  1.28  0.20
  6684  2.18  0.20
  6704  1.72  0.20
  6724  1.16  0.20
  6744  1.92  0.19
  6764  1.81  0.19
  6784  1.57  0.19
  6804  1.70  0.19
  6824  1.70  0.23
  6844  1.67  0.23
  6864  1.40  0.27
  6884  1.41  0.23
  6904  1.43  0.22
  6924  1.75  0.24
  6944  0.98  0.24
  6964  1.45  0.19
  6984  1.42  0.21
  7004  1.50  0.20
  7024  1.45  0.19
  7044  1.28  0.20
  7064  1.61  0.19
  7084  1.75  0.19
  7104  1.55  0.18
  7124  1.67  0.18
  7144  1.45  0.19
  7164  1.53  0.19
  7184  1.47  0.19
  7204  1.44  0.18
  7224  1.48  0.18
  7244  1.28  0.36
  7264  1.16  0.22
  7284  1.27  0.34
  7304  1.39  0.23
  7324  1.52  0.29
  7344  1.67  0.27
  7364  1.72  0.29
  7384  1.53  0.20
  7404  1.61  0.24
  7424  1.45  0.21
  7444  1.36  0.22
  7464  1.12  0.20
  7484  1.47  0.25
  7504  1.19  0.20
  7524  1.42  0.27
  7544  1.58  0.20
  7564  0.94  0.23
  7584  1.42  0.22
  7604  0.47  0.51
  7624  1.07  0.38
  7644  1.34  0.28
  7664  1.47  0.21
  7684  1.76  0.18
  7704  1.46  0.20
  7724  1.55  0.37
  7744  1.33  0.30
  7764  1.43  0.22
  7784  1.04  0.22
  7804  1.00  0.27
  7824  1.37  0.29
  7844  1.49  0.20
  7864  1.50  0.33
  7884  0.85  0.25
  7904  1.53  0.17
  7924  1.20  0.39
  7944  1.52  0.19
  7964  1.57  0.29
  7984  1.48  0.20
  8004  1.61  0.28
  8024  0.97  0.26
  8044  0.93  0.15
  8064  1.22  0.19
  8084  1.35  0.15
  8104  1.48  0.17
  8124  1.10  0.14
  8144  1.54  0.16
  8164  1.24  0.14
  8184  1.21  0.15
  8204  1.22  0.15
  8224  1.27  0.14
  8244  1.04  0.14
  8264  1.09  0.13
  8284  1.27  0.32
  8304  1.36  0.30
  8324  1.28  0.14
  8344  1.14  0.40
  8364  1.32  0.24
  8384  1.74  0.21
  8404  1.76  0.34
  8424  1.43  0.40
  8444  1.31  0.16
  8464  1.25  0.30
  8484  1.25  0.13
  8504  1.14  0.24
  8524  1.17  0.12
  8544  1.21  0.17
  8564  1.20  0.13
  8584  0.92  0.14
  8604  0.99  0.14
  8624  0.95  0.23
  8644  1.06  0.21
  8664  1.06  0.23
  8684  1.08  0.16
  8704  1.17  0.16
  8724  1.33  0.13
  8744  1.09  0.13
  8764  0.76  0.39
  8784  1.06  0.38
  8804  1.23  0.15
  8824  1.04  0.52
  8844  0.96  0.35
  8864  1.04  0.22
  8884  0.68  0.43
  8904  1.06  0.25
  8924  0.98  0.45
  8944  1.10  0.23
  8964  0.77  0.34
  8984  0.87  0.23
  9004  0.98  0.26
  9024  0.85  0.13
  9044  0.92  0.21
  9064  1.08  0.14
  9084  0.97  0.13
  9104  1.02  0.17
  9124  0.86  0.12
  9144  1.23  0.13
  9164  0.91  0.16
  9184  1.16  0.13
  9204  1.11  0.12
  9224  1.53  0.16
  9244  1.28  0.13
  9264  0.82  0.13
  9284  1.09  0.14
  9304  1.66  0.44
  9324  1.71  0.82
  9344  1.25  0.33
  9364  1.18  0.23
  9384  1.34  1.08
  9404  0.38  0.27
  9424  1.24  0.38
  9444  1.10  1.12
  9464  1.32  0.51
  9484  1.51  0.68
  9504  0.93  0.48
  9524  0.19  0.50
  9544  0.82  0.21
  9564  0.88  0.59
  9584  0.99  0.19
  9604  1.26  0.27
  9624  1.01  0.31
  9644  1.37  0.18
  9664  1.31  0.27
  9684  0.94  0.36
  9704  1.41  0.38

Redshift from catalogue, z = 1.541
